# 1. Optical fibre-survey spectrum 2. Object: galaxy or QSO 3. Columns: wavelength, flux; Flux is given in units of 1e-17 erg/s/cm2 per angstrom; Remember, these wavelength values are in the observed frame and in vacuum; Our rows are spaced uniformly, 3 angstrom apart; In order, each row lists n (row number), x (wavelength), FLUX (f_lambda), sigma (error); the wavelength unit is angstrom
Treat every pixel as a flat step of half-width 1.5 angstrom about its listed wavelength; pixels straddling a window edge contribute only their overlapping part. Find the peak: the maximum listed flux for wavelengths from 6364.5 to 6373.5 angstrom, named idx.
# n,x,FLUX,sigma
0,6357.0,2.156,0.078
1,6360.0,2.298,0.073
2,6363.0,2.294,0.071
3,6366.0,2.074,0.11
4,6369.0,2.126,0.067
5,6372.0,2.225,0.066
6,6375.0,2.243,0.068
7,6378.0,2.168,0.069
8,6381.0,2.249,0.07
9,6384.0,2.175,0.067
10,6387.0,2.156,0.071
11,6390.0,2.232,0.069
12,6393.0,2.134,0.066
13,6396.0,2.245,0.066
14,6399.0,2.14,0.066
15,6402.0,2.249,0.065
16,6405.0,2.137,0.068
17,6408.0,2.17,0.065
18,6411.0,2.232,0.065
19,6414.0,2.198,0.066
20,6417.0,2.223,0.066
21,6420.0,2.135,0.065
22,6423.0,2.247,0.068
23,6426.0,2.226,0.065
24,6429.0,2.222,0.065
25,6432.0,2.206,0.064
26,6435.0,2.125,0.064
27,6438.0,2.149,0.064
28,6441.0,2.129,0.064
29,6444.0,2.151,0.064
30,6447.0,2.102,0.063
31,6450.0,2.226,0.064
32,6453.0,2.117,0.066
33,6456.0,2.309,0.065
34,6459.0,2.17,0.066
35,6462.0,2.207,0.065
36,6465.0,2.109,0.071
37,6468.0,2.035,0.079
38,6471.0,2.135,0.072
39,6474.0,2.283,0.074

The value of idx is 2.225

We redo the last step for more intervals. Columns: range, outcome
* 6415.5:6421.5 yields 2.223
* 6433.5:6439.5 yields 2.149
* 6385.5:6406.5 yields 2.249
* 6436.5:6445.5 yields 2.151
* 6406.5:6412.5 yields 2.232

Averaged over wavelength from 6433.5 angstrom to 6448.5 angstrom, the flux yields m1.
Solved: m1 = 2.13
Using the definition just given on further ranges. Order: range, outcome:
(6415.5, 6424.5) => 2.2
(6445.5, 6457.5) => 2.19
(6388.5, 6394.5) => 2.18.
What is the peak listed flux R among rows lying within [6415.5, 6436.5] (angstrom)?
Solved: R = 2.247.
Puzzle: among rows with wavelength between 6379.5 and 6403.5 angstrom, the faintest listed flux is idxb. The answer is 2.134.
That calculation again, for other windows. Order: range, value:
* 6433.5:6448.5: 2.102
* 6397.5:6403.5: 2.14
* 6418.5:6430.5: 2.135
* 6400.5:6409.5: 2.137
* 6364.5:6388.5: 2.074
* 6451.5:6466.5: 2.109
